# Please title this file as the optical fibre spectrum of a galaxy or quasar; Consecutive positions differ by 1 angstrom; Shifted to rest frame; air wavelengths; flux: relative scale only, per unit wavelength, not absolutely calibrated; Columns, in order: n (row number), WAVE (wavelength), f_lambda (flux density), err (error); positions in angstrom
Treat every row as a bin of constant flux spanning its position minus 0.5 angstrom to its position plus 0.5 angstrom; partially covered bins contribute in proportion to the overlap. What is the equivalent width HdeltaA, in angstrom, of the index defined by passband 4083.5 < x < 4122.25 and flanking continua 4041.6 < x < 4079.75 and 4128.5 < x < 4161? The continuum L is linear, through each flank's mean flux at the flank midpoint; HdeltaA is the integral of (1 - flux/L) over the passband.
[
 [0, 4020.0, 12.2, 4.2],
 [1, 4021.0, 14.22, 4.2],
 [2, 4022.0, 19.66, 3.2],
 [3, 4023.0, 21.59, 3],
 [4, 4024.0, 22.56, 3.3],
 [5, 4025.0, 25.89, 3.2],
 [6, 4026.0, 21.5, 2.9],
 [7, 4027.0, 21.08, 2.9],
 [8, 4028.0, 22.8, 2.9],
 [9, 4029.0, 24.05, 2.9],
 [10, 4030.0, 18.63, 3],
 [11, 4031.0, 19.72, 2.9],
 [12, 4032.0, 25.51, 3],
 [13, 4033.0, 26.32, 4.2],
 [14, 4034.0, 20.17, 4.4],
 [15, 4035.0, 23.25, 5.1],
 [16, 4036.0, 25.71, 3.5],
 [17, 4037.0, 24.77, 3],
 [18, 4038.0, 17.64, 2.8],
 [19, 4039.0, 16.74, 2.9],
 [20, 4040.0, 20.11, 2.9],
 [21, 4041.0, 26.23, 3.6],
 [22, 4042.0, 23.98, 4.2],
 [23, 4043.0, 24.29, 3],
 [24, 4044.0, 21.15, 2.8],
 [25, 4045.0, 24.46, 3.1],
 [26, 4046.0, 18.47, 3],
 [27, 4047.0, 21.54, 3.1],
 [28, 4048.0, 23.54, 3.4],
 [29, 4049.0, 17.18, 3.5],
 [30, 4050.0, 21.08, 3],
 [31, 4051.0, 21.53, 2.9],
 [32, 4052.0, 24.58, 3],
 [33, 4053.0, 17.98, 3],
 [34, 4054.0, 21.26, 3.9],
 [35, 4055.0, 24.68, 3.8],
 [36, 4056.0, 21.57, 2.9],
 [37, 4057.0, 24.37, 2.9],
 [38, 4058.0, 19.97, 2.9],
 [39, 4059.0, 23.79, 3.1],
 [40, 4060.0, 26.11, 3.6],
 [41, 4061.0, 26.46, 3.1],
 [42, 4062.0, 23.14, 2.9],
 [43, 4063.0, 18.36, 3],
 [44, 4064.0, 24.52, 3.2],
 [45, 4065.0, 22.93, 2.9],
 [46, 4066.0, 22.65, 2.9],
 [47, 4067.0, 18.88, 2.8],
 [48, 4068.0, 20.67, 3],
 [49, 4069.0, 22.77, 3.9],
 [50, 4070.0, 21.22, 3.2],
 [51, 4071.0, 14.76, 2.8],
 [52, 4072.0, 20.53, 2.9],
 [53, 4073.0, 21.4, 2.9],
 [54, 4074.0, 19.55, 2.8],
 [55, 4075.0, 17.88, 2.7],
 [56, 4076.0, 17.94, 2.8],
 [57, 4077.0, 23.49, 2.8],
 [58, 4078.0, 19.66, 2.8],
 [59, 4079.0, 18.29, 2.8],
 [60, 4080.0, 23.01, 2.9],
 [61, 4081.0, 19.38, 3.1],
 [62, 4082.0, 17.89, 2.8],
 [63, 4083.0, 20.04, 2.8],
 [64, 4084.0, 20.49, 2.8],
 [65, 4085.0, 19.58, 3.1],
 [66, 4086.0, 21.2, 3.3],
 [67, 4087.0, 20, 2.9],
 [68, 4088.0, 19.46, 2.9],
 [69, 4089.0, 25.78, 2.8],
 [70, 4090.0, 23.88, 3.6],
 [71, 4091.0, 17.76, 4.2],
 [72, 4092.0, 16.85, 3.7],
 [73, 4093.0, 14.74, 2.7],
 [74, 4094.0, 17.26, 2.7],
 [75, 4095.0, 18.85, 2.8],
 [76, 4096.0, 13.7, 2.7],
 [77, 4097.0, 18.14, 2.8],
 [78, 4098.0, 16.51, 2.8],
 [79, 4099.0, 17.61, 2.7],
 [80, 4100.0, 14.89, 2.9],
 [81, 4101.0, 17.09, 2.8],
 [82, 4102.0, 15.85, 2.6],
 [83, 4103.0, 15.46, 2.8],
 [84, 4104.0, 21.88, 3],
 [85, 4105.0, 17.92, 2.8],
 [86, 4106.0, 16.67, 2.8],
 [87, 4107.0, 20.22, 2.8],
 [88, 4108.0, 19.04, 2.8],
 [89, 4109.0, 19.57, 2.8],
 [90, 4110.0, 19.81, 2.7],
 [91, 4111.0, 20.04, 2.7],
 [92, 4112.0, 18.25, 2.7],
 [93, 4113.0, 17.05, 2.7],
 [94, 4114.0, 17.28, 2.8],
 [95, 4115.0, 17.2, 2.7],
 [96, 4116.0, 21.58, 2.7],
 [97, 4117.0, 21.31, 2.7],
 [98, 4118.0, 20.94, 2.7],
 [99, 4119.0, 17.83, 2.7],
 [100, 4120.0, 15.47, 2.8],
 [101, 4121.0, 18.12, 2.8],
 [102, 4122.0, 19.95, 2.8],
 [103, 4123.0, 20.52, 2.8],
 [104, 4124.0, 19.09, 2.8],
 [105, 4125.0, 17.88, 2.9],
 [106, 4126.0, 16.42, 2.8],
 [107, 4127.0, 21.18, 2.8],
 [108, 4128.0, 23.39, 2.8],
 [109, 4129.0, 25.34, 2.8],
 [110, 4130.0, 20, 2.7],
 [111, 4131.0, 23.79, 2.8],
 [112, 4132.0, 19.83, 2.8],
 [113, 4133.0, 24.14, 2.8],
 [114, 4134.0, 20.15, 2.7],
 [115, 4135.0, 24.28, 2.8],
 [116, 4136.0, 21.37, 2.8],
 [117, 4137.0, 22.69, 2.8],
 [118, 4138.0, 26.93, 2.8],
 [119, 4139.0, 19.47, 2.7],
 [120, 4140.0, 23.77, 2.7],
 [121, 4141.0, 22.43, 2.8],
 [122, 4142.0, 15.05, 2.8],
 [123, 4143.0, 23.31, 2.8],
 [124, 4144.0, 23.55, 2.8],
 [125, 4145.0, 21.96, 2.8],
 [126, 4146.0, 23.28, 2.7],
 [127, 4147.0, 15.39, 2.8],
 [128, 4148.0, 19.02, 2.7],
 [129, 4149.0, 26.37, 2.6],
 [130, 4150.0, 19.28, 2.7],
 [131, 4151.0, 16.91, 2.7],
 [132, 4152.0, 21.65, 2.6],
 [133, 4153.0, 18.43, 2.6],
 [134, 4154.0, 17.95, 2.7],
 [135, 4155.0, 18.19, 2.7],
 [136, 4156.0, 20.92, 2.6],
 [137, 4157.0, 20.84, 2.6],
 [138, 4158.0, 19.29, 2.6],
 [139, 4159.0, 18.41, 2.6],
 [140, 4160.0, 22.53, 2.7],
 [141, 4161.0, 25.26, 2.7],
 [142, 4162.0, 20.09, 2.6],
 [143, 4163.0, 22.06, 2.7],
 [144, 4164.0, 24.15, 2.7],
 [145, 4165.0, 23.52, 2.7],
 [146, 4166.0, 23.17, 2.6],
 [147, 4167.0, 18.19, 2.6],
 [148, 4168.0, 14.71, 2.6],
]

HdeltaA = 5.0 angstrom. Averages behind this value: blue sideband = 21.5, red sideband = 21.2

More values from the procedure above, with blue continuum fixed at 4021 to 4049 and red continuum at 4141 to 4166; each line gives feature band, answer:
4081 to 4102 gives 2.9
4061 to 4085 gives 1.2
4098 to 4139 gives 2.9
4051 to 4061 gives -0.5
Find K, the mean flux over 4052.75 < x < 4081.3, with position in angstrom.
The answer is 21.3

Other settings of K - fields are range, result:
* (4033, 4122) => 20.2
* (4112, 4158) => 20.4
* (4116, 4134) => 20.3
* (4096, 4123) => 18.3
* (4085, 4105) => 18.3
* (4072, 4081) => 20.1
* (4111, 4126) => 18.7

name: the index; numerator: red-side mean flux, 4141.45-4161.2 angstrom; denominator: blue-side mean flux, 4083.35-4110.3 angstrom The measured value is 1.1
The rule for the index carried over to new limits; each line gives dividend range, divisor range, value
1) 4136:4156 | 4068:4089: 1.04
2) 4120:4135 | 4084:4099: 1.10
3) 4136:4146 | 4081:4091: 1.07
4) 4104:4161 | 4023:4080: 0.93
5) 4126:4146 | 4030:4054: 1.01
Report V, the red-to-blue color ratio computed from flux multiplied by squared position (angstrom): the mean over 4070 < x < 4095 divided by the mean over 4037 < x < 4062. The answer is 0.9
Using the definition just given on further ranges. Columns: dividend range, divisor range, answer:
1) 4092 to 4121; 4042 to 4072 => 0.84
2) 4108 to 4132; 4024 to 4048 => 0.91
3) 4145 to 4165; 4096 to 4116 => 1.18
